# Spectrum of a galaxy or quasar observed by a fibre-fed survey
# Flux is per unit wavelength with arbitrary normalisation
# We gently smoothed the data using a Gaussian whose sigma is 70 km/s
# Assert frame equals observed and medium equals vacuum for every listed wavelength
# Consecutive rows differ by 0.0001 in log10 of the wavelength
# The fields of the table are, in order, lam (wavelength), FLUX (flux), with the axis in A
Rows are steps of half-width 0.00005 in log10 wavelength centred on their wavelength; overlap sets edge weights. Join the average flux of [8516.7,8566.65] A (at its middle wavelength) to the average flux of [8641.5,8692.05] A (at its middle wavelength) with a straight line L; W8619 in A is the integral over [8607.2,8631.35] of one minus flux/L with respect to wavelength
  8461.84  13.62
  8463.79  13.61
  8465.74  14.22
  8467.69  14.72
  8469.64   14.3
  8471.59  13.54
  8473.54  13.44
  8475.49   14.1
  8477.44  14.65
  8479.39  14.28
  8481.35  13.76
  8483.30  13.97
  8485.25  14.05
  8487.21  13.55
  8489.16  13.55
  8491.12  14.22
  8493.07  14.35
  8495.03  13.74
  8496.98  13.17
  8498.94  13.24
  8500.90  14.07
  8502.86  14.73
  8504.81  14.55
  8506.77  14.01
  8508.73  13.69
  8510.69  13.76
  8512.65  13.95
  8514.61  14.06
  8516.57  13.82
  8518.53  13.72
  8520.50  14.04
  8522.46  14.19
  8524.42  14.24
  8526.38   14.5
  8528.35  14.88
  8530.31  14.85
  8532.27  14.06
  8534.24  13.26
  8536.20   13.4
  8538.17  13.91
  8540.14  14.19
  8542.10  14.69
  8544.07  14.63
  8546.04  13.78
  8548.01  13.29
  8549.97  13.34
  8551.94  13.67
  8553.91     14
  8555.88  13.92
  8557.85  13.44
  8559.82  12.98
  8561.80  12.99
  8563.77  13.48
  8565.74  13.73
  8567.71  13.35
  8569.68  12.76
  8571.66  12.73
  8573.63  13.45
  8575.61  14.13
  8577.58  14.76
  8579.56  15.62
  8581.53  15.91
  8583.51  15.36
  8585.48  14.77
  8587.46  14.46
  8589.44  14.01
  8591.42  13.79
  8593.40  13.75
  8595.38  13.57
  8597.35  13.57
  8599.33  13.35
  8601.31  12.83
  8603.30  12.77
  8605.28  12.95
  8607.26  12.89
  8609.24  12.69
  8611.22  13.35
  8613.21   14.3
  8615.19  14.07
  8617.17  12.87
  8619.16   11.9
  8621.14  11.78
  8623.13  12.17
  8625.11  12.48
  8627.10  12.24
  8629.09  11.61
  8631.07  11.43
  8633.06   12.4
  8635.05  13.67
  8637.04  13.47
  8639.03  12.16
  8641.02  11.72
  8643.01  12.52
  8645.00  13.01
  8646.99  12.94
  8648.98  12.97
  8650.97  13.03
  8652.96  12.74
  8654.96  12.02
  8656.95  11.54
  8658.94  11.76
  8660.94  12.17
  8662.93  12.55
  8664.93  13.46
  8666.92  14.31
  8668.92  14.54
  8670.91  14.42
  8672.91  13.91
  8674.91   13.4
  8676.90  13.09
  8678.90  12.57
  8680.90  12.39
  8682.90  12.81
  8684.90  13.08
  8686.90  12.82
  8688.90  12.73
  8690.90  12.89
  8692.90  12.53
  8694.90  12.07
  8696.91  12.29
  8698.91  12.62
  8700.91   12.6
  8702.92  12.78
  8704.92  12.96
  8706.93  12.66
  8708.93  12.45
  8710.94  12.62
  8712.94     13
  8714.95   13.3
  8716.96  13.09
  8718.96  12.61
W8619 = 1.2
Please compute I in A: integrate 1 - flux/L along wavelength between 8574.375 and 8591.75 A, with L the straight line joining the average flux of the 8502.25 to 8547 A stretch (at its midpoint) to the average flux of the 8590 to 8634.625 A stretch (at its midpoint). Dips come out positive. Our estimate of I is -1.9 A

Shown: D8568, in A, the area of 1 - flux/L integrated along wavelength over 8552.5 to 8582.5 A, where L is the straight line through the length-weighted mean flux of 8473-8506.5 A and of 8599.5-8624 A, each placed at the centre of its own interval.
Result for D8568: -1.2 A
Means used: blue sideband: 14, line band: 13.8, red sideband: 12.9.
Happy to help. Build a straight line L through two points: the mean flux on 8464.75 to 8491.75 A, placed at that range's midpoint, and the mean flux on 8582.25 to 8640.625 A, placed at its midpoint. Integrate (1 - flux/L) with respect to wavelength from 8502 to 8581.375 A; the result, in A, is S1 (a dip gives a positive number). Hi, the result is -2.0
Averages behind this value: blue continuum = 14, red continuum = 13.1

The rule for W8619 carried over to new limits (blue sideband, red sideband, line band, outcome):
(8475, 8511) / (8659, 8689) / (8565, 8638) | 0.7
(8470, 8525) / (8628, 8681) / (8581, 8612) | -1.1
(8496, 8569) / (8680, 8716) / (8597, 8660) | 2.6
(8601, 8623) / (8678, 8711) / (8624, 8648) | 0.7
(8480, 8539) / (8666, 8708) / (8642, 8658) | 0.8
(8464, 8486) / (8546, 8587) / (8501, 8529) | -0.3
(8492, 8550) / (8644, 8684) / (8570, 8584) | -0.9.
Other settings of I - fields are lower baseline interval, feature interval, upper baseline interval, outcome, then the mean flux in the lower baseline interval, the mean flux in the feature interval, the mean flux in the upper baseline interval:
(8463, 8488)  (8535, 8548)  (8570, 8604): 0.0 A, 14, 14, 14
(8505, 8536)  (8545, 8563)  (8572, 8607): 0.7 A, 14.1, 13.5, 14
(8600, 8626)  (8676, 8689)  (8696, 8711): -0.1 A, 12.9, 12.8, 12.6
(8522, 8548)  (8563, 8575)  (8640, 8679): 0.5 A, 14.2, 13.3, 12.9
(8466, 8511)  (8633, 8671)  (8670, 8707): 0.7 A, 14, 12.8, 12.9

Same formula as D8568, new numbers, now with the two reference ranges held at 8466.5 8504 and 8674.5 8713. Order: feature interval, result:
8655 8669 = 0.17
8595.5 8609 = 0.19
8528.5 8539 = -0.22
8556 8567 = 0.11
